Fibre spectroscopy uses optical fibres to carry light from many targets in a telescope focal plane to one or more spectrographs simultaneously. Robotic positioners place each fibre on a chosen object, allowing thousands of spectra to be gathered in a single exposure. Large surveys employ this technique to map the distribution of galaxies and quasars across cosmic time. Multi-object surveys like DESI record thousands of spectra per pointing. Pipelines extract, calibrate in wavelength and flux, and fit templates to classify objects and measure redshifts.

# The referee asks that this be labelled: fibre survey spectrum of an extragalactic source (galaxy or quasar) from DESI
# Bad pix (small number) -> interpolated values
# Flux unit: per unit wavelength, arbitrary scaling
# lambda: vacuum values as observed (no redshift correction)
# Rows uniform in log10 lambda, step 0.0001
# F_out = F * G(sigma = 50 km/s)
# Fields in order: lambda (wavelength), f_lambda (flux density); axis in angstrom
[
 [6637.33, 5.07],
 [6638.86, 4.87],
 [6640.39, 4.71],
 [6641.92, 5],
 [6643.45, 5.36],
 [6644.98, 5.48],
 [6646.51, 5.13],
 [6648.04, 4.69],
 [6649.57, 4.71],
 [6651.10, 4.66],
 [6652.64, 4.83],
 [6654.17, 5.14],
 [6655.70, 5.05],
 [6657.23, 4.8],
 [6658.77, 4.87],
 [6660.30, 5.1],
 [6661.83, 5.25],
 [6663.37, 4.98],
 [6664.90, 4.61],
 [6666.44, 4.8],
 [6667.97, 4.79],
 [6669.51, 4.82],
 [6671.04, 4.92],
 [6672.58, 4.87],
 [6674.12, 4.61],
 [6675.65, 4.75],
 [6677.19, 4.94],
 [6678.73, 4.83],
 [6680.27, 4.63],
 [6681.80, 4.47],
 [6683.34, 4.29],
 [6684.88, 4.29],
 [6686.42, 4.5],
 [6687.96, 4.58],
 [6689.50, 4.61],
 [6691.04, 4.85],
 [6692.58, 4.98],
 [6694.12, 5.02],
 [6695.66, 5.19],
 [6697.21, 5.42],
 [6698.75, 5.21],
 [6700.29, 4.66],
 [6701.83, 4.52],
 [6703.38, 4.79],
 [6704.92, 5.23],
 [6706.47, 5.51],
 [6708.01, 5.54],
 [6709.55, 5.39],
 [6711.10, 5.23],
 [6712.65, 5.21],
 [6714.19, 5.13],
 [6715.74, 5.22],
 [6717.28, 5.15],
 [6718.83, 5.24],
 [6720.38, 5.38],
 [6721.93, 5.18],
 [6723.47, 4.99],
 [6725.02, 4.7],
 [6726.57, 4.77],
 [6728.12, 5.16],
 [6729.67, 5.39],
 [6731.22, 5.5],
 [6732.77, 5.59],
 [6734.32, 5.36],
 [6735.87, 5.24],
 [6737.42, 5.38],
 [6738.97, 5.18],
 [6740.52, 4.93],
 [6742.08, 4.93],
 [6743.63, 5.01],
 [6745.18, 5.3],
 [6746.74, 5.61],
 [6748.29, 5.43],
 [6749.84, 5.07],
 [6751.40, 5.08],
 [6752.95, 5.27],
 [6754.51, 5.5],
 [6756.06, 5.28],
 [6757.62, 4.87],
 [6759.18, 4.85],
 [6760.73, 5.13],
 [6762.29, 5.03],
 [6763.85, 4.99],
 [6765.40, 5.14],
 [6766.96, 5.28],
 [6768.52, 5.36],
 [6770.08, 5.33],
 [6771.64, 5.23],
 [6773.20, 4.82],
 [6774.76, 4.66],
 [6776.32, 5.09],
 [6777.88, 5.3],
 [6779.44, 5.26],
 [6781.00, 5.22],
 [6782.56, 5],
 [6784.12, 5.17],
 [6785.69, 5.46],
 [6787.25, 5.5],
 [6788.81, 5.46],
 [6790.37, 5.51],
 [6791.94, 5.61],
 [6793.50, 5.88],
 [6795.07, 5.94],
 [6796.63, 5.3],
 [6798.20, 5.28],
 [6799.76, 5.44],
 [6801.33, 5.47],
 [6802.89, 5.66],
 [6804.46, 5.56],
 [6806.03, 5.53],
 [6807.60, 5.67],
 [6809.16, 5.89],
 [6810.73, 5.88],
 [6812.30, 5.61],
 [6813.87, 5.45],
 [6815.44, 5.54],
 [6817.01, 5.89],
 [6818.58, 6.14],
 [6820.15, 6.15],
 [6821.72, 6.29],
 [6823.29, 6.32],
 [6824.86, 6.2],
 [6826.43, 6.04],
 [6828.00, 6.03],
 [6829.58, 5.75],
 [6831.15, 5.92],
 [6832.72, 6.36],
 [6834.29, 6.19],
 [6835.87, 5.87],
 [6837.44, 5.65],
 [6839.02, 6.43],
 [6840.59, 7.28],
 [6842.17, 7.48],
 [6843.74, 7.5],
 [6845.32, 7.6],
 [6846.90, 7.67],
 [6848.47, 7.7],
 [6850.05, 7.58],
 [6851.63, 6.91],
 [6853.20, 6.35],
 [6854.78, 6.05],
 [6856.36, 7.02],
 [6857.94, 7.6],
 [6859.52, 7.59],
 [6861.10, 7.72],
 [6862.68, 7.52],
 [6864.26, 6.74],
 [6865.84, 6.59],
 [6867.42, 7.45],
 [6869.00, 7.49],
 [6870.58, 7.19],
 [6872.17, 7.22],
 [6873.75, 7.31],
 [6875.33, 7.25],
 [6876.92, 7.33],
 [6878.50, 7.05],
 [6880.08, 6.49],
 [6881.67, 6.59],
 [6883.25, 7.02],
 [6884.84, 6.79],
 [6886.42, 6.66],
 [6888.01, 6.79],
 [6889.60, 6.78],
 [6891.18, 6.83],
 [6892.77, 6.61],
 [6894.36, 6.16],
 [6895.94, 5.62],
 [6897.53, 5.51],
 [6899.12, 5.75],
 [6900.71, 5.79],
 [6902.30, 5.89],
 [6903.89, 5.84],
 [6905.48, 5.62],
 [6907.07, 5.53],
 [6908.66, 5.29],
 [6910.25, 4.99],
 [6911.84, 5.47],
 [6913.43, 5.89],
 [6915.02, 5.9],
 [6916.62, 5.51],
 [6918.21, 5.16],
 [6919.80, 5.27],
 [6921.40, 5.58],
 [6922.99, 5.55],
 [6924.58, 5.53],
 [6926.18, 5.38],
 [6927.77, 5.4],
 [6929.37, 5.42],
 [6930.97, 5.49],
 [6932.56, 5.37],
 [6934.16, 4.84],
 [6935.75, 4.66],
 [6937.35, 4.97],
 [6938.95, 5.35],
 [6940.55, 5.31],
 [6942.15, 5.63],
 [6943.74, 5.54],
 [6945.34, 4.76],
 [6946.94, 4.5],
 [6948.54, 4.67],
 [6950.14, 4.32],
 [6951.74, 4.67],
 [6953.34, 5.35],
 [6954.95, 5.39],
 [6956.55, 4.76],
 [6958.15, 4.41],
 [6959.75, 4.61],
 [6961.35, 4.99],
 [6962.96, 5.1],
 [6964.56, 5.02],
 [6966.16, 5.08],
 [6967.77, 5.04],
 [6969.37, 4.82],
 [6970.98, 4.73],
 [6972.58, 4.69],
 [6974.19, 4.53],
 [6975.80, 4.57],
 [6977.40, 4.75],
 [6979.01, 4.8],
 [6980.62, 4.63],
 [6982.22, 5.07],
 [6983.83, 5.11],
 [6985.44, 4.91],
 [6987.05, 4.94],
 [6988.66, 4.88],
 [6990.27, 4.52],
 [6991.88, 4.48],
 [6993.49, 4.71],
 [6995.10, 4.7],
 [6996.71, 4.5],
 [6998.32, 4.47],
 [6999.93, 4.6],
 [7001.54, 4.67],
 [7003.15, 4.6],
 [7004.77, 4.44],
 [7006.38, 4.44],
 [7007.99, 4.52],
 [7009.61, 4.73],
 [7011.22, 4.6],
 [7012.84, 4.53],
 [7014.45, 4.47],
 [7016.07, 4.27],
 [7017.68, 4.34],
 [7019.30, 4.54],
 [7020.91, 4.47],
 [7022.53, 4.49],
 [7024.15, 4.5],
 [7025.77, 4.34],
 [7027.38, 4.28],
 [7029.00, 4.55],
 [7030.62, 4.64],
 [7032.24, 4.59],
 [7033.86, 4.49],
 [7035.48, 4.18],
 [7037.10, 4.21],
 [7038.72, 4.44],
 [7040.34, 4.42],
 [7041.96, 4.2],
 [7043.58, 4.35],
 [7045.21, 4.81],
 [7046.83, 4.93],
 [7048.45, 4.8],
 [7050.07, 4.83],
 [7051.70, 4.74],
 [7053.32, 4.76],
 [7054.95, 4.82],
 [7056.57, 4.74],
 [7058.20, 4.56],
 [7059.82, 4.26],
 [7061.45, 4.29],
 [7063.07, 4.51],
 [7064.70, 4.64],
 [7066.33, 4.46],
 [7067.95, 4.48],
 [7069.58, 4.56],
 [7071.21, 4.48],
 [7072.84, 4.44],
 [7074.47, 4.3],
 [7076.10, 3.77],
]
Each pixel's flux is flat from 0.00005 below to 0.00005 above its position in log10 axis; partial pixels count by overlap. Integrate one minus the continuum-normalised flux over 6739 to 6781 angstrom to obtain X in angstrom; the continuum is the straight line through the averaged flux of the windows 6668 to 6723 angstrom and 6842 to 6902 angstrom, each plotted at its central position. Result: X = 3.8 angstrom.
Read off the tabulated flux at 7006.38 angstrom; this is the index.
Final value 4.44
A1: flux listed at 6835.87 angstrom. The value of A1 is 5.87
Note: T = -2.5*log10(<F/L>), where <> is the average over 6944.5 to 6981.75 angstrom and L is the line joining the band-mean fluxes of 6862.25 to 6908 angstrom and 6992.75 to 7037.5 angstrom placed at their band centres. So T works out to 0.11 mag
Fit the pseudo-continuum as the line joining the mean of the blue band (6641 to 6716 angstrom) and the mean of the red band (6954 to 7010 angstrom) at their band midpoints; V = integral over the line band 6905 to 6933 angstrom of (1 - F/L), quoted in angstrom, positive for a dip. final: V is -4.0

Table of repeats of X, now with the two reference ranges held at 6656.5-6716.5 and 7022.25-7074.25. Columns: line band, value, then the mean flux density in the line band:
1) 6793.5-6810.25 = -2.8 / 5.59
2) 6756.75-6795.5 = -3.4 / 5.24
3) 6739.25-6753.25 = -1.0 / 5.18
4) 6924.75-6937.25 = -1.6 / 5.22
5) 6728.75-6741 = -1.2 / 5.33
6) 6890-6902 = -3.5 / 6.06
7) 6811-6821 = -2.2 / 5.8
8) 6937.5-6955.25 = -1.5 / 5.03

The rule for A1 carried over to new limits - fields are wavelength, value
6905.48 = 5.62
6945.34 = 4.76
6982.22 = 5.07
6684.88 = 4.29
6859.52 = 7.59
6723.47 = 4.99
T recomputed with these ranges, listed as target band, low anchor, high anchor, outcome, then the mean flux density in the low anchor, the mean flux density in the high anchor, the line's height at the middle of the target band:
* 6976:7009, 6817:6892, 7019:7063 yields 0.10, 6.81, 4.53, 5.12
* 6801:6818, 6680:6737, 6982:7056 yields -0.16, 5.04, 4.58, 4.89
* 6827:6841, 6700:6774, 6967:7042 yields -0.23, 5.17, 4.59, 4.96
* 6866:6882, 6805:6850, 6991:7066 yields -0.21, 6.3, 4.53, 5.89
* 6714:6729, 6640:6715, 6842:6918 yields 0.04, 4.92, 6.63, 5.29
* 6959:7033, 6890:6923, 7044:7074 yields 0.09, 5.72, 4.61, 5.07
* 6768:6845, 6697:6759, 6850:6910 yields 0.03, 5.18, 6.64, 5.94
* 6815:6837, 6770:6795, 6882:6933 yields -0.11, 5.3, 5.83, 5.48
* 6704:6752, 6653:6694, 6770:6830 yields -0.02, 4.79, 5.58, 5.13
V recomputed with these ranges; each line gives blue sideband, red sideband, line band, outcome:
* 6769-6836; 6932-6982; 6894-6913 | -1.7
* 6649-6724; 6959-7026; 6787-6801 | -2.0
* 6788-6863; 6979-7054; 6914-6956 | 0.7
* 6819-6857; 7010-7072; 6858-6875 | -2.7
